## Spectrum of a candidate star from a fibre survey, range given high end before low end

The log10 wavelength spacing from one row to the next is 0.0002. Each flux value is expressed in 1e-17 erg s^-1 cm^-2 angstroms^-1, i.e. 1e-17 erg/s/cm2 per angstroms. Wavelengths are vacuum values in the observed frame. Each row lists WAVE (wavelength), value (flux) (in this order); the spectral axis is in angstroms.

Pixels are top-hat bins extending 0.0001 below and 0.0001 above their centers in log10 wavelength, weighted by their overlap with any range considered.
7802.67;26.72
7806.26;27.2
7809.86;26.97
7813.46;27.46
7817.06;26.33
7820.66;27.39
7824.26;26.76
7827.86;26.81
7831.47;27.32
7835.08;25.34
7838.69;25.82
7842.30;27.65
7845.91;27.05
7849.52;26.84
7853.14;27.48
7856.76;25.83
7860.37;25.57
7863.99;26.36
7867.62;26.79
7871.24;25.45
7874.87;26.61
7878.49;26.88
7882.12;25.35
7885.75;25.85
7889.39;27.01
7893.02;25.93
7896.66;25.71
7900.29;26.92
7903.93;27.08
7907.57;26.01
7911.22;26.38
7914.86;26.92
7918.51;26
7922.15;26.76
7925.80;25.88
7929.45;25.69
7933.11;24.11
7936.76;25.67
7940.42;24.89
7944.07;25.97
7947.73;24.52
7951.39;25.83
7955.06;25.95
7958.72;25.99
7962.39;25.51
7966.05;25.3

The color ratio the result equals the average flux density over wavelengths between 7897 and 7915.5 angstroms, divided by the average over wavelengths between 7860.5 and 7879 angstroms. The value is 1.0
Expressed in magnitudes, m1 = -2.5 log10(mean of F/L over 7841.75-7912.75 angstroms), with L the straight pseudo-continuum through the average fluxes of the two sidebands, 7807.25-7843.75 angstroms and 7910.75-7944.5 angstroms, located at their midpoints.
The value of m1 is -0.01 mag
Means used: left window 26.8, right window 25.8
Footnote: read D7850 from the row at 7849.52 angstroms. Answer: 26.84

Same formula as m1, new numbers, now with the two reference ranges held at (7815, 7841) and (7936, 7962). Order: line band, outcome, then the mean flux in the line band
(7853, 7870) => 0.00 mag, 26.3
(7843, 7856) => -0.03 mag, 27.1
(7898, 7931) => -0.02 mag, 26.4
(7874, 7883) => -0.01 mag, 26.4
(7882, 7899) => 0.00 mag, 26.1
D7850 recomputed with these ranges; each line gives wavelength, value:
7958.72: 25.99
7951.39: 25.83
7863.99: 26.36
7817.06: 26.33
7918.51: 26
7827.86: 26.81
